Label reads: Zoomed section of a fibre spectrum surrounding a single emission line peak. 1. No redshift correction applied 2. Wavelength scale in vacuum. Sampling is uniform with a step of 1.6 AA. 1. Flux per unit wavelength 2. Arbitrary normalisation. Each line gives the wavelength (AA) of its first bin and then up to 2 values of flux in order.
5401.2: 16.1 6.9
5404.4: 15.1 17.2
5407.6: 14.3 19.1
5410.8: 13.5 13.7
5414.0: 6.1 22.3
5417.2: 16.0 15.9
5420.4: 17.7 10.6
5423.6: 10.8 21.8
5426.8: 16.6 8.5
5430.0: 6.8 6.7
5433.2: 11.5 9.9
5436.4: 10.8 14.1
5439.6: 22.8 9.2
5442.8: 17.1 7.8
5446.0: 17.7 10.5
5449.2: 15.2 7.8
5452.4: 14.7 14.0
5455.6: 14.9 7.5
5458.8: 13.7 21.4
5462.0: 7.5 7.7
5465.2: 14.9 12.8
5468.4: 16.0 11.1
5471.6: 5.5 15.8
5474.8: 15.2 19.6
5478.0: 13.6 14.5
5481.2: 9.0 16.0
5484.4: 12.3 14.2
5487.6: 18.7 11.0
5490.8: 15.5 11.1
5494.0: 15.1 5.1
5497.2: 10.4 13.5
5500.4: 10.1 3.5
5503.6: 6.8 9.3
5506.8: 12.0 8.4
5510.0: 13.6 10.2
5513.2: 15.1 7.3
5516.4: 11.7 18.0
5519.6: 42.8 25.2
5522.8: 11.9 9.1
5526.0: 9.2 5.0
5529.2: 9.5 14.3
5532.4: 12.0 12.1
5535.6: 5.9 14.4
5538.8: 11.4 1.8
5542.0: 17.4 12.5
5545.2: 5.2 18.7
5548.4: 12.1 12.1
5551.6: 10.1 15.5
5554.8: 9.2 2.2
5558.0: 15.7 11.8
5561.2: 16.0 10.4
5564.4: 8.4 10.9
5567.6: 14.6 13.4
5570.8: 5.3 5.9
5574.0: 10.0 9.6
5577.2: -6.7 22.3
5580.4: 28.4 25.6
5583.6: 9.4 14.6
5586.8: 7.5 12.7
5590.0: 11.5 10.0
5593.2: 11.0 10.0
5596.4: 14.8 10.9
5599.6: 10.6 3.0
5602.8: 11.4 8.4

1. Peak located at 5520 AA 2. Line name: H-beta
